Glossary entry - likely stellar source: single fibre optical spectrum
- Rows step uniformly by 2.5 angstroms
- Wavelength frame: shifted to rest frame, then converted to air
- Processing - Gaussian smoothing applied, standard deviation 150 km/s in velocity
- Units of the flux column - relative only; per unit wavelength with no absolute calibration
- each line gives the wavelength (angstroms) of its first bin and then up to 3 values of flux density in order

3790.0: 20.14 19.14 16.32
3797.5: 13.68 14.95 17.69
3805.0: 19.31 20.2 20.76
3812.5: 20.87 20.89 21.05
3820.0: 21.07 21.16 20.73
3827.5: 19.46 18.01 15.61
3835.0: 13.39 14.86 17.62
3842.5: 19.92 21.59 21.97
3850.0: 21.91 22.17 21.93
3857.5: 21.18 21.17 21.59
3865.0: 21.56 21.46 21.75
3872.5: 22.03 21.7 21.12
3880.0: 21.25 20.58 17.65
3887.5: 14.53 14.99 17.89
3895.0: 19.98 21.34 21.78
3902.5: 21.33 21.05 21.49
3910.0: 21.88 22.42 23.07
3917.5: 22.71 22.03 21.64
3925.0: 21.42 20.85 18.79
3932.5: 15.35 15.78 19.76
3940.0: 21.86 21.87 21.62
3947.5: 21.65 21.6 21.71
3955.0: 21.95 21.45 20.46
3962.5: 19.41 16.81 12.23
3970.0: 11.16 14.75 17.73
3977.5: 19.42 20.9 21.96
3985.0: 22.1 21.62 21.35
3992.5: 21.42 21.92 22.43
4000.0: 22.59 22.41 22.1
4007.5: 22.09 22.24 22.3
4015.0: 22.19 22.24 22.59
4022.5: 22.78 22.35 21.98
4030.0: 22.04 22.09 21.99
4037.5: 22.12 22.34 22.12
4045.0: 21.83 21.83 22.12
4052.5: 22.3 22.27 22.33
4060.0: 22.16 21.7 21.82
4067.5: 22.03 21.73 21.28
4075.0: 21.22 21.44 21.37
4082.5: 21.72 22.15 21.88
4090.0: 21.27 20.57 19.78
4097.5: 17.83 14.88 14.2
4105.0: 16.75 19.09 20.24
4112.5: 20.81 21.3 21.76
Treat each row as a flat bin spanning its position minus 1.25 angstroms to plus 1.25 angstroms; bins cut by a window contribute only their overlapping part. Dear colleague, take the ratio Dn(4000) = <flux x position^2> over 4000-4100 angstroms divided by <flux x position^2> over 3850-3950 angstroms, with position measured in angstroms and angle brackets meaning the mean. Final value 1.1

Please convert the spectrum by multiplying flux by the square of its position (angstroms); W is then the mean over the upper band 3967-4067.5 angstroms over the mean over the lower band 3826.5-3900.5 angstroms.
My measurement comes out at 1.17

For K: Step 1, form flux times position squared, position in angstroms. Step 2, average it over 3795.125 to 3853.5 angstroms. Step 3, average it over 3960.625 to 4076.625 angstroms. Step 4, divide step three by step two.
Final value 1.23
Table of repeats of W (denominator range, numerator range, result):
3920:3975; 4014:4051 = 1.21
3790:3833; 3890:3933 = 1.15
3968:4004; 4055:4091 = 1.14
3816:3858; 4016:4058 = 1.25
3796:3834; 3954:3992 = 1.08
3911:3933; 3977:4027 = 1.08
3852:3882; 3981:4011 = 1.09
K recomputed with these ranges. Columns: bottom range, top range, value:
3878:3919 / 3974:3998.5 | 1.09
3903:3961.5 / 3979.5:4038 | 1.09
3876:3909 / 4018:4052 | 1.21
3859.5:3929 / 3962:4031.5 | 1.04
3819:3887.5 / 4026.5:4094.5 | 1.21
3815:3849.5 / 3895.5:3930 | 1.18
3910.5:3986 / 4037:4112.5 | 1.12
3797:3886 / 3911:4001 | 1.07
